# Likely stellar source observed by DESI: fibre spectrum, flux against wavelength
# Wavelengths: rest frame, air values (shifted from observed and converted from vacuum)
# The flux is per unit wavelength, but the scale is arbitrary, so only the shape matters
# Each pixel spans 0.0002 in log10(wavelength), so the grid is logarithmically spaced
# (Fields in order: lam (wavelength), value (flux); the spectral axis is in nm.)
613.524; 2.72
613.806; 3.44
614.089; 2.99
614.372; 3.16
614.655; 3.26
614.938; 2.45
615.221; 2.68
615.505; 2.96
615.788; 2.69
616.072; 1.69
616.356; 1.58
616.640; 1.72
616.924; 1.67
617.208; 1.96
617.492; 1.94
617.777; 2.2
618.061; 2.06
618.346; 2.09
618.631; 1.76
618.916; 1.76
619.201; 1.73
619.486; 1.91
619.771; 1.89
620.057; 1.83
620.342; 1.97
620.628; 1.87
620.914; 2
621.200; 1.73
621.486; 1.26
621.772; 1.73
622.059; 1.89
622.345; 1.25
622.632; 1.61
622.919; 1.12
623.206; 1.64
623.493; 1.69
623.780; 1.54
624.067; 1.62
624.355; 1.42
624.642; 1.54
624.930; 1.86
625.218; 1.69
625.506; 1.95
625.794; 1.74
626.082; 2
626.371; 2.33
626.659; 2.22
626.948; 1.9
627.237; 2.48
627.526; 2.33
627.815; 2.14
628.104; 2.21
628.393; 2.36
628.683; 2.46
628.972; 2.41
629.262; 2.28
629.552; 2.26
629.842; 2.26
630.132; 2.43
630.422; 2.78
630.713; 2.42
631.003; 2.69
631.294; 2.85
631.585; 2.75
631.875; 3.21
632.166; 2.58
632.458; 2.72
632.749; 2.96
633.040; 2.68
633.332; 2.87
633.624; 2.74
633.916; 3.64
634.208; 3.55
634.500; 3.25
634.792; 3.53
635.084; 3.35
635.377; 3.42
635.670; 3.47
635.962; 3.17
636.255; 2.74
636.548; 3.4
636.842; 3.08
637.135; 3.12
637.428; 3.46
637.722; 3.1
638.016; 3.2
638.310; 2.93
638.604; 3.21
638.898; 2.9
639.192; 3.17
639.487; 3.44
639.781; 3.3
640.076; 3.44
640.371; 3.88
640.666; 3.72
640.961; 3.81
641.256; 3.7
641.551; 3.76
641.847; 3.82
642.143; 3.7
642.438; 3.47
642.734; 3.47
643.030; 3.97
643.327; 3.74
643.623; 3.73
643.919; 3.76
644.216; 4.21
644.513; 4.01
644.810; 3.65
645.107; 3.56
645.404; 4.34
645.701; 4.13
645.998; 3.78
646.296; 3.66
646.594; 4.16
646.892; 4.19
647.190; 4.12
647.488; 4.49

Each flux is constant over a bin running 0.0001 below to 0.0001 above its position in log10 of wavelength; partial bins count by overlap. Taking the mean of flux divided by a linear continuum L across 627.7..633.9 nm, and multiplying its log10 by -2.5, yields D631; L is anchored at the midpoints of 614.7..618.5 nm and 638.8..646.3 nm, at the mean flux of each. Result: 0.16 mag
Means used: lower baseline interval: 2.16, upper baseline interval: 3.7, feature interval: 2.6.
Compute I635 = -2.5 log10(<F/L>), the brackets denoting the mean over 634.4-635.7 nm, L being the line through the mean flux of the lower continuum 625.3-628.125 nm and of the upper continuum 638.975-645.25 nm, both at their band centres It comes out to -0.152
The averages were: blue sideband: 2.12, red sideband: 3.67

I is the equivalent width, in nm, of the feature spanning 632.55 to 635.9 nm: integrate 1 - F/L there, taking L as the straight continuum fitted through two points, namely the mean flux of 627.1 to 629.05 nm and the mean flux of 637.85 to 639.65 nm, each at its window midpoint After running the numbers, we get -0.488 nm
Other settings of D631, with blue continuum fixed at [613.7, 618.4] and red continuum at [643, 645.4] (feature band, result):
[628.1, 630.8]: 0.273 mag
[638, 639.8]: 0.137 mag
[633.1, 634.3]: 0.054 mag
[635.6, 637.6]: 0.085 mag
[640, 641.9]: -0.017 mag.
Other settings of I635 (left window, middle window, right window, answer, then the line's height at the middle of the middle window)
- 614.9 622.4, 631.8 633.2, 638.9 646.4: 0.056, 2.96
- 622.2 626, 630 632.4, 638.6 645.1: -0.127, 2.41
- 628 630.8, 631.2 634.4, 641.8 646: -0.091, 2.73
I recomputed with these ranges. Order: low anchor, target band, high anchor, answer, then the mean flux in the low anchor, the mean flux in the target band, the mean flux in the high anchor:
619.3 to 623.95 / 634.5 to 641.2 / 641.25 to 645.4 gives -0.152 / 1.68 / 3.32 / 3.78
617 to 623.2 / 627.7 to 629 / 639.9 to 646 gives 0.103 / 1.78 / 2.31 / 3.79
